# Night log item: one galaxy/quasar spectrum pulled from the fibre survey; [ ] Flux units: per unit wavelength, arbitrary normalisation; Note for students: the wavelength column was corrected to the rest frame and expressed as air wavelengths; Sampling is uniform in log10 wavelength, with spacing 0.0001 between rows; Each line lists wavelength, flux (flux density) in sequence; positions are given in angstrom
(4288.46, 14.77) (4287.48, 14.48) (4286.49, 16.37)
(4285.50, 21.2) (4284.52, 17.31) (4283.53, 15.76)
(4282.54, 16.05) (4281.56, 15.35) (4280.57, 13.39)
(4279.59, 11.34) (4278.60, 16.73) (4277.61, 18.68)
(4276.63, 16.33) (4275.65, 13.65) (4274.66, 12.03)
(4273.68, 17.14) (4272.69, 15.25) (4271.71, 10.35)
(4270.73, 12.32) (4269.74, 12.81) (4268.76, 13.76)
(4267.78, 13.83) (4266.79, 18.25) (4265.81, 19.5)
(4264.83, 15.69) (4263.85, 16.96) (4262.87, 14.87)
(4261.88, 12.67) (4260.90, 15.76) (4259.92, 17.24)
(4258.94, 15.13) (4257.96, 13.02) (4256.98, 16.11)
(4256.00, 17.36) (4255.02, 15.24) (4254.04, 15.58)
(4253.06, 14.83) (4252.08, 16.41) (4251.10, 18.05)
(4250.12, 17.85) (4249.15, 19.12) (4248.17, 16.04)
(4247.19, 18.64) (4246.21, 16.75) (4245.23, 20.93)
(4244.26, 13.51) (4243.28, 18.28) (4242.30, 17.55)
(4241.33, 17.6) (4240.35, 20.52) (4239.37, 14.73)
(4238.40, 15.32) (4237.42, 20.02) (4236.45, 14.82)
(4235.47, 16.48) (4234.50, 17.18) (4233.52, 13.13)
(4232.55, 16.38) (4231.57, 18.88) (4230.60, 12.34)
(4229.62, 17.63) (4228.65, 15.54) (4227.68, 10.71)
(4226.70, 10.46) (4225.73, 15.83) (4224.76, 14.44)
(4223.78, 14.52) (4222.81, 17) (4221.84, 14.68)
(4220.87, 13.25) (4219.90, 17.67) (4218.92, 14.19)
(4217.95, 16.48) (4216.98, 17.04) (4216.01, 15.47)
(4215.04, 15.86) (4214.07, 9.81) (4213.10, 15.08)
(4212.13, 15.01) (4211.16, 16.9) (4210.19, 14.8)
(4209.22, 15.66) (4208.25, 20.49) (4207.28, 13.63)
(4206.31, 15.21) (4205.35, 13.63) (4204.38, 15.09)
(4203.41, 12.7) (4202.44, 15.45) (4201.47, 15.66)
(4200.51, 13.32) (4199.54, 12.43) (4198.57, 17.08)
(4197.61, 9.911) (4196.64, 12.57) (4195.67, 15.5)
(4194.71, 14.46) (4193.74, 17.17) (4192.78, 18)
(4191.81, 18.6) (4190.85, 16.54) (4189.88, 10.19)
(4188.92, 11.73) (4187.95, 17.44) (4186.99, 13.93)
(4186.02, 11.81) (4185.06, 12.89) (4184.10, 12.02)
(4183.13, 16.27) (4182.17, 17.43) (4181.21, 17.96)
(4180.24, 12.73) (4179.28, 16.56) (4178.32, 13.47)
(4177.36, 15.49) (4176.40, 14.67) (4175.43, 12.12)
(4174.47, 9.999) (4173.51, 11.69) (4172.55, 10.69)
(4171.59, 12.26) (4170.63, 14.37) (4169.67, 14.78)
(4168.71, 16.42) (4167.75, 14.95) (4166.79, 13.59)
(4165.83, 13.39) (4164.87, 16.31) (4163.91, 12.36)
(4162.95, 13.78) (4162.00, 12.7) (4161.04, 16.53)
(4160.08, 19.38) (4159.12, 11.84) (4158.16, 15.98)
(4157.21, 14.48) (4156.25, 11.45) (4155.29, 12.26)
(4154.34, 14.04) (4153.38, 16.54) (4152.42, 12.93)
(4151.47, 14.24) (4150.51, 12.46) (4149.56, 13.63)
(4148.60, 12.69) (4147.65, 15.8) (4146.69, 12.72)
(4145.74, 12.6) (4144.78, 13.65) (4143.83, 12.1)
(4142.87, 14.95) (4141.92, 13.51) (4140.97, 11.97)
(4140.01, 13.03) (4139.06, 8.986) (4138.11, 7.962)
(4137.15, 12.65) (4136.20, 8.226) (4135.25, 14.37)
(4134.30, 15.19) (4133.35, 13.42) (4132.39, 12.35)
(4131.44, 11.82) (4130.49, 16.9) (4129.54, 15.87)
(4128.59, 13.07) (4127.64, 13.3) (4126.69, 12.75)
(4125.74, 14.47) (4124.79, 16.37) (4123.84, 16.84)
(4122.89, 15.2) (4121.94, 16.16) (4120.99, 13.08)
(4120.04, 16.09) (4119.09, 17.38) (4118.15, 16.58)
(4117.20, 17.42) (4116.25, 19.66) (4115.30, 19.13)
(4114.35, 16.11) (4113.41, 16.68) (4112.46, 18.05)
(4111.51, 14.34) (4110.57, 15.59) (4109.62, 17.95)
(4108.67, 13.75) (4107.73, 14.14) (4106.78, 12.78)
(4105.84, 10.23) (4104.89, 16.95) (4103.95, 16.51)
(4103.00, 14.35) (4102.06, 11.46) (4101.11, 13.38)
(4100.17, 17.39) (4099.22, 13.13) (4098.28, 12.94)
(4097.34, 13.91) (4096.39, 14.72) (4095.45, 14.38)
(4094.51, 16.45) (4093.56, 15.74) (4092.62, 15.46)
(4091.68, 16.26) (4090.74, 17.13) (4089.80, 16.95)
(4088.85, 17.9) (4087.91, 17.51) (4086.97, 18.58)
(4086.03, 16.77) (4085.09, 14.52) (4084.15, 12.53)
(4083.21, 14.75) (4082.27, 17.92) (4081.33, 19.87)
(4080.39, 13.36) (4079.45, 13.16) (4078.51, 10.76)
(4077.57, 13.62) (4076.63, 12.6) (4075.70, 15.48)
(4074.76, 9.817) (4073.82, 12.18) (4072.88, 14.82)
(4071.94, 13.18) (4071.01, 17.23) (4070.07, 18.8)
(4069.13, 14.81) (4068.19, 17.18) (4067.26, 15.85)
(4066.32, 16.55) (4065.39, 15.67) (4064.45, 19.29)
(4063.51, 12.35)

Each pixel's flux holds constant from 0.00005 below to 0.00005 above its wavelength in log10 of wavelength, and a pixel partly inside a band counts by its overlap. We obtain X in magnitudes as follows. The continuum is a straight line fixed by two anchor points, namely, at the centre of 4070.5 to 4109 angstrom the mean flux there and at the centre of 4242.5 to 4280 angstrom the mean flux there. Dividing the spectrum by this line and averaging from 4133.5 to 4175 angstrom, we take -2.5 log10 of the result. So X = 0.137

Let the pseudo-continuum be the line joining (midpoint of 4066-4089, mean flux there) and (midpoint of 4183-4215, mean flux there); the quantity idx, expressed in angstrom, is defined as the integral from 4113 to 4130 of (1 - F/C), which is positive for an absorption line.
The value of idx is -1.1 angstrom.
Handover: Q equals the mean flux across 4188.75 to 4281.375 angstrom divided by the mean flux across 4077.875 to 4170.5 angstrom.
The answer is 1.1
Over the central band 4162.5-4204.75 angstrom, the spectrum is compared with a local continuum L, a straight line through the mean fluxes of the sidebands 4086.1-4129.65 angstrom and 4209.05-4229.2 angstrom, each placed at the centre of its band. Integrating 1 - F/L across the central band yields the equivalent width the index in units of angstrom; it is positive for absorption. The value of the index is 2.2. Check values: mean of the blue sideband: 15.5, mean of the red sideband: 14.8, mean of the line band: 14.2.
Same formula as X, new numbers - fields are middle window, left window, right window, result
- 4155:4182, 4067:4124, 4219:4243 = 0.11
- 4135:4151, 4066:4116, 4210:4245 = 0.23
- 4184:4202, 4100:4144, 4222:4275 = 0.06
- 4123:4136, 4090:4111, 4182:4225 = 0.04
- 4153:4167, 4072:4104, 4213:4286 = 0.07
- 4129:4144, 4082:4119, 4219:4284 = 0.23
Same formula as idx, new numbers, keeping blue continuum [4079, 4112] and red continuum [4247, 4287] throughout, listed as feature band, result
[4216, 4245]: -0.4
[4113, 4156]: 3.3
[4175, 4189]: 0.8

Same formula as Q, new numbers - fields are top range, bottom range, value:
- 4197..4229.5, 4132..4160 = 1.13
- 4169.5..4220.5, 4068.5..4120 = 0.95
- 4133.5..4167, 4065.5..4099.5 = 0.88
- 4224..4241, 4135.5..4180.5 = 1.16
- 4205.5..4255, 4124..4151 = 1.21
